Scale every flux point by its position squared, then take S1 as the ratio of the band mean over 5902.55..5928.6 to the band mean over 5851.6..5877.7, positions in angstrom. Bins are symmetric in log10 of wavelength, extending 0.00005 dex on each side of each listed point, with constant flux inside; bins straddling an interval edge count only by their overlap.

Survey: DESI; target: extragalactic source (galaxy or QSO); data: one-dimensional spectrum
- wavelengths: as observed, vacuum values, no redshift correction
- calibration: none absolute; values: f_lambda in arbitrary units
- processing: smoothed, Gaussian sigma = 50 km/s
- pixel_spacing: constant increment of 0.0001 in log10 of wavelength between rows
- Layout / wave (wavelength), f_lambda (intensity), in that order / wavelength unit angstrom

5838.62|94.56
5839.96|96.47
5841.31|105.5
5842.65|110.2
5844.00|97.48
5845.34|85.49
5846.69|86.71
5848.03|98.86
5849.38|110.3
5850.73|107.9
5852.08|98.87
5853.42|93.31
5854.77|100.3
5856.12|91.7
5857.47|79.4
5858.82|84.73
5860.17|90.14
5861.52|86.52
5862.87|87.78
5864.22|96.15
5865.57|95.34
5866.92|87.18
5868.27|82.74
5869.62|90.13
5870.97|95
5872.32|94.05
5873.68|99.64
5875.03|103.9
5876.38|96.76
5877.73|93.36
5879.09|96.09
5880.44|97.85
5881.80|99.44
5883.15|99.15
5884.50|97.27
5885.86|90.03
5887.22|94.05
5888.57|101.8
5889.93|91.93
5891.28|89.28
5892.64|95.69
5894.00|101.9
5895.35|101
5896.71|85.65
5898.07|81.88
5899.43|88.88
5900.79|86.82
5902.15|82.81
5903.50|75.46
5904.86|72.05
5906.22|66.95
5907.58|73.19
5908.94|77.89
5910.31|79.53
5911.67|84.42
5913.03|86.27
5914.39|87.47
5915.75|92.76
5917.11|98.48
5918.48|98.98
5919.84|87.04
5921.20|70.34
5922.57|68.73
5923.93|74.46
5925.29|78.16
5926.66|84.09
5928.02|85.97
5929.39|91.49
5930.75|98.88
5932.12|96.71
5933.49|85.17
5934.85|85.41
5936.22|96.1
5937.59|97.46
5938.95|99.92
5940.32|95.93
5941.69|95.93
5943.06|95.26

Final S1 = 0.90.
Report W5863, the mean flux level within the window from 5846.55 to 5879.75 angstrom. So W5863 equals 94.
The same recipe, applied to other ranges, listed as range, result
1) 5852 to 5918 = 90.2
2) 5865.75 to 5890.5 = 95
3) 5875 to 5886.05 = 97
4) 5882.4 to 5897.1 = 95.5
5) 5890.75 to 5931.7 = 84.9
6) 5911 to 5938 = 87.3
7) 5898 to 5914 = 79.7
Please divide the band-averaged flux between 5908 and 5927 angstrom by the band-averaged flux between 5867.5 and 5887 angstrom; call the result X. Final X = 0.9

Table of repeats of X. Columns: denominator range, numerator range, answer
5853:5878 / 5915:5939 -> 0.96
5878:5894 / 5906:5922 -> 0.88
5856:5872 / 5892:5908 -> 0.95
